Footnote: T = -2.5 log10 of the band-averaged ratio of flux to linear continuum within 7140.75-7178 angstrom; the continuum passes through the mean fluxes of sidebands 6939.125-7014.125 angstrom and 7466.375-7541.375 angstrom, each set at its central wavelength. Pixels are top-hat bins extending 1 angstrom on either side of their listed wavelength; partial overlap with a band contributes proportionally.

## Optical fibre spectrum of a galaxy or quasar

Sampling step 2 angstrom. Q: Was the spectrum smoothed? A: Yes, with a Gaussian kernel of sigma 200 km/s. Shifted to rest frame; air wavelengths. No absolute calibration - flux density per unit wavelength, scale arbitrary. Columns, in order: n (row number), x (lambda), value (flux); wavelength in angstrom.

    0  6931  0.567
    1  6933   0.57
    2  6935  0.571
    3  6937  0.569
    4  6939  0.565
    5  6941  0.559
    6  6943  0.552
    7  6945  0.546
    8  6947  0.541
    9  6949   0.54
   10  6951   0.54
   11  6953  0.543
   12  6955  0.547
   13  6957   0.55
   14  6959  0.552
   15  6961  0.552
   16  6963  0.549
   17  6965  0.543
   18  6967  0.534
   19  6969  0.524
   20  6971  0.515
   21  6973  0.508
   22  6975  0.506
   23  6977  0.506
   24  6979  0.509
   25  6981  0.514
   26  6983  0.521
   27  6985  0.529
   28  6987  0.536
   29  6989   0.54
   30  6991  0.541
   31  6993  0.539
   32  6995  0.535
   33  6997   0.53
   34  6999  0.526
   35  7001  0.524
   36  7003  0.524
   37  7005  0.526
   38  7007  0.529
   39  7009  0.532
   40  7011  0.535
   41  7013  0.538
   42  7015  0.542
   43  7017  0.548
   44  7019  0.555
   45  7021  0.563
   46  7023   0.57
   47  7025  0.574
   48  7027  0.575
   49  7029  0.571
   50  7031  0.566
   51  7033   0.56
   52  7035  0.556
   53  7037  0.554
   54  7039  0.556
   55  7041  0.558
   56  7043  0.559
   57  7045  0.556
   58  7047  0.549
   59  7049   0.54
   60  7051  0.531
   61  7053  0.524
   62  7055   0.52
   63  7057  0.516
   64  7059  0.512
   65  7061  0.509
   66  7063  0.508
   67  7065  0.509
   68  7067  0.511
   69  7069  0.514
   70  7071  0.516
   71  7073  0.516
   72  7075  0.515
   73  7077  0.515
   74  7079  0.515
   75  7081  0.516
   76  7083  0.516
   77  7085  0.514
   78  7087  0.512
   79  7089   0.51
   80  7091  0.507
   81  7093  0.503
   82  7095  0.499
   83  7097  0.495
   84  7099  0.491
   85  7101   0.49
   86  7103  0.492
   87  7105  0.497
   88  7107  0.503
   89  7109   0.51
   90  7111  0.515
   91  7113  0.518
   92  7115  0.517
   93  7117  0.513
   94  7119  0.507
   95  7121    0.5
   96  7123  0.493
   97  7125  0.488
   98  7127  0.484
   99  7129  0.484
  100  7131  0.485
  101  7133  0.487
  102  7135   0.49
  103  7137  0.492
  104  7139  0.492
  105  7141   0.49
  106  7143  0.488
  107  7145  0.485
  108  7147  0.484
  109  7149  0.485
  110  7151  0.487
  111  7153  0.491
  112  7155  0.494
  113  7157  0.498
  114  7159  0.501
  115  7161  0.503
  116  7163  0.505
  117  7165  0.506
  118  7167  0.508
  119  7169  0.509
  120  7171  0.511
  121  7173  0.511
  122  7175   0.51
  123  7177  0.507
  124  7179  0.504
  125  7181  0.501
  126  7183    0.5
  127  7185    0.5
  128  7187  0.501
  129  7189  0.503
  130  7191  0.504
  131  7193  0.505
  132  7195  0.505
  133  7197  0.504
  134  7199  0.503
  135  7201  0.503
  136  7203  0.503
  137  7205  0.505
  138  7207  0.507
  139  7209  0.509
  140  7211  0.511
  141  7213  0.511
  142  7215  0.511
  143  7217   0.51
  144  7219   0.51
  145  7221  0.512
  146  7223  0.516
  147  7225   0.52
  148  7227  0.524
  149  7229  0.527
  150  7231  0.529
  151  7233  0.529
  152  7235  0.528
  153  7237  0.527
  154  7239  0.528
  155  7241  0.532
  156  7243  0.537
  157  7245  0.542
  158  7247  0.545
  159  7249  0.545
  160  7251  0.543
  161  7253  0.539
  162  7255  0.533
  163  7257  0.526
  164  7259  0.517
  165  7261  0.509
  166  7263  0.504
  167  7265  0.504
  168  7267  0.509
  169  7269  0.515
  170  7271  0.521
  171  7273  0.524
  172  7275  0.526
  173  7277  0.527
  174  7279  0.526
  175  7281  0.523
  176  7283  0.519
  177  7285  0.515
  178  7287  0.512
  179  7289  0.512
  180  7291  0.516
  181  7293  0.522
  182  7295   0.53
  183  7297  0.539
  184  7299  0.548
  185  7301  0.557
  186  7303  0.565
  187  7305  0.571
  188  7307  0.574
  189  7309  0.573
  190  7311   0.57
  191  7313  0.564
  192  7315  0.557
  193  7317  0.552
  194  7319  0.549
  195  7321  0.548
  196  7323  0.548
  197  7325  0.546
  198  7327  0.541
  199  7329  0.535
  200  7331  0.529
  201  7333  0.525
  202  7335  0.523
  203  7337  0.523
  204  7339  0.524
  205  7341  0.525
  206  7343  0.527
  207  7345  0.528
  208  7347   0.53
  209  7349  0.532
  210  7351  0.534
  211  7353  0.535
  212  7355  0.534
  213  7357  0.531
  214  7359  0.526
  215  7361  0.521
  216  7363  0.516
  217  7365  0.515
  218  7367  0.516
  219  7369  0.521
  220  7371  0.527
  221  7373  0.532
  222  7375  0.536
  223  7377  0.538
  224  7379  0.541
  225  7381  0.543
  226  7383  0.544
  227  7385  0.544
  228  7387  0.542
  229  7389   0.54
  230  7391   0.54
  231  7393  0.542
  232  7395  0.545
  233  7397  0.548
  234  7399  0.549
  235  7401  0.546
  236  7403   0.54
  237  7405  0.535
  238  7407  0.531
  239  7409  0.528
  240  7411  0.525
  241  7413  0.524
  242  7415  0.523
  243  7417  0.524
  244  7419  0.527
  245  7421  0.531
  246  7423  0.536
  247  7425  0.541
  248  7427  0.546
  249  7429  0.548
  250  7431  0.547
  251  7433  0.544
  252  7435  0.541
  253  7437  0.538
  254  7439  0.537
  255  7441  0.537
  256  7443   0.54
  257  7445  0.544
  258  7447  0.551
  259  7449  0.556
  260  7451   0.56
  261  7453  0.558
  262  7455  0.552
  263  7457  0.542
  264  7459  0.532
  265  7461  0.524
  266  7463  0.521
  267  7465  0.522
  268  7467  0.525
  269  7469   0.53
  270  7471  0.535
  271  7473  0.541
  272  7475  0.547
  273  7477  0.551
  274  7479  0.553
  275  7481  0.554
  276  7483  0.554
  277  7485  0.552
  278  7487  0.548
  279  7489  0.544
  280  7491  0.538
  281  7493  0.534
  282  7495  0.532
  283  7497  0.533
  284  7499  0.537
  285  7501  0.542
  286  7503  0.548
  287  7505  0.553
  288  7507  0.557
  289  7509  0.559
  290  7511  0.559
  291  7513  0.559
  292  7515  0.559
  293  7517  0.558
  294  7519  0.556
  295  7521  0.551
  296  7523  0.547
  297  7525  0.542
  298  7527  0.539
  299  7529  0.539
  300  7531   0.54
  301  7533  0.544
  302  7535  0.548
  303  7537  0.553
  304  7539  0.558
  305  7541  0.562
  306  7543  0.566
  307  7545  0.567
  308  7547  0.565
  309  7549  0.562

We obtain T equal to 0.08 mag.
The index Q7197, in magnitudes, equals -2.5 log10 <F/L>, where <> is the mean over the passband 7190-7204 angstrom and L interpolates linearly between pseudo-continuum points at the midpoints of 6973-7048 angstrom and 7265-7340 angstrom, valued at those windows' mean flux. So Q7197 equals 0.07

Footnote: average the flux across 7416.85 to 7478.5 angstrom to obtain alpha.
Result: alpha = 0.54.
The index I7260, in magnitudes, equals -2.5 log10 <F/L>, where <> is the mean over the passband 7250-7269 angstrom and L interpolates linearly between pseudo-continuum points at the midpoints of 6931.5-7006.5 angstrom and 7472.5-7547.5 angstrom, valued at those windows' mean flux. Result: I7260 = 0.05 mag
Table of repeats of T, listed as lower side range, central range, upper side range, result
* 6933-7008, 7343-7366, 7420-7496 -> 0.03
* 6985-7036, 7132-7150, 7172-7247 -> 0.08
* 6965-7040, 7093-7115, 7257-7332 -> 0.07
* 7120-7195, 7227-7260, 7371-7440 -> -0.04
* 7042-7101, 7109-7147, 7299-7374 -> 0.05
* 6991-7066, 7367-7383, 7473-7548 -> 0.03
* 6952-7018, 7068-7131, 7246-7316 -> 0.06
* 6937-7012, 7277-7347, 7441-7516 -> 0.01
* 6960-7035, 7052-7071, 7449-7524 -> 0.05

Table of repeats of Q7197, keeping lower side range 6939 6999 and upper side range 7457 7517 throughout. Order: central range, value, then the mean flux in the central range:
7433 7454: -0.01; 0.546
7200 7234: 0.05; 0.514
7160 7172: 0.06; 0.507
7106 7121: 0.05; 0.511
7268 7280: 0.03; 0.523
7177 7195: 0.07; 0.503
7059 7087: 0.05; 0.513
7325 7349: 0.02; 0.529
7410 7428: 0.02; 0.531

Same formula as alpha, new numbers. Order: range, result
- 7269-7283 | 0.523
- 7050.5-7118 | 0.51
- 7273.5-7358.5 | 0.537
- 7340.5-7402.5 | 0.534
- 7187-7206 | 0.504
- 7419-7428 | 0.537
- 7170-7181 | 0.508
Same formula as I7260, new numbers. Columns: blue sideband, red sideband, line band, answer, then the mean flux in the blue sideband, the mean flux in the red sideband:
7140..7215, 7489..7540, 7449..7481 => 0.00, 0.502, 0.547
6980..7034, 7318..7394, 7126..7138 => 0.11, 0.542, 0.533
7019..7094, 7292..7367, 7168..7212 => 0.06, 0.533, 0.539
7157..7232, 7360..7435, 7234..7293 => -0.01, 0.508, 0.535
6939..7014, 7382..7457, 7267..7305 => 0.02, 0.534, 0.541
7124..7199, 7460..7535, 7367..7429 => -0.01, 0.497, 0.544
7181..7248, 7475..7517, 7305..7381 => -0.01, 0.515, 0.549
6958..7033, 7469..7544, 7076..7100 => 0.07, 0.538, 0.548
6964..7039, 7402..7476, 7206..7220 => 0.06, 0.538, 0.537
